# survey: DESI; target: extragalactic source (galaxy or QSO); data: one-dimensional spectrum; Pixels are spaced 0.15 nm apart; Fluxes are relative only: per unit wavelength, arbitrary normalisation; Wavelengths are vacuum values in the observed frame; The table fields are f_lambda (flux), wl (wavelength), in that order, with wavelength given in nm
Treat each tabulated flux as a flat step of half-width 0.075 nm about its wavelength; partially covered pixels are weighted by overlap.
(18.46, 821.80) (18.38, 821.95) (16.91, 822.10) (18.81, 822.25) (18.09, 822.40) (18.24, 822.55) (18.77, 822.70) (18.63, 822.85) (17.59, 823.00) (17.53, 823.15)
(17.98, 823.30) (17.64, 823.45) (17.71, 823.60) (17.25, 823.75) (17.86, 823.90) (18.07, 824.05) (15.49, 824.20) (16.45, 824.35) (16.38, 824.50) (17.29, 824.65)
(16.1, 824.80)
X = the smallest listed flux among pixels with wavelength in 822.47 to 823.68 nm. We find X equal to 17.53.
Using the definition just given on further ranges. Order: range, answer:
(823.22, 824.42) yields 15.49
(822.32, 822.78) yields 18.09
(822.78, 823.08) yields 17.59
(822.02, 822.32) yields 16.91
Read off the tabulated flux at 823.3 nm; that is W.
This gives 17.98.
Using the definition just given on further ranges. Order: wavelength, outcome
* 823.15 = 17.53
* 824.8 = 16.1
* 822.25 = 18.81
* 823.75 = 17.25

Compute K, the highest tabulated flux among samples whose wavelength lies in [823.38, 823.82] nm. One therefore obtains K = 17.71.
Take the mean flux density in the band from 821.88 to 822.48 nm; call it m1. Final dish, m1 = 18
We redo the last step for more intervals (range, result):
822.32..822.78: 18.4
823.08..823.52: 17.7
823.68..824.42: 17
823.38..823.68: 17.7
